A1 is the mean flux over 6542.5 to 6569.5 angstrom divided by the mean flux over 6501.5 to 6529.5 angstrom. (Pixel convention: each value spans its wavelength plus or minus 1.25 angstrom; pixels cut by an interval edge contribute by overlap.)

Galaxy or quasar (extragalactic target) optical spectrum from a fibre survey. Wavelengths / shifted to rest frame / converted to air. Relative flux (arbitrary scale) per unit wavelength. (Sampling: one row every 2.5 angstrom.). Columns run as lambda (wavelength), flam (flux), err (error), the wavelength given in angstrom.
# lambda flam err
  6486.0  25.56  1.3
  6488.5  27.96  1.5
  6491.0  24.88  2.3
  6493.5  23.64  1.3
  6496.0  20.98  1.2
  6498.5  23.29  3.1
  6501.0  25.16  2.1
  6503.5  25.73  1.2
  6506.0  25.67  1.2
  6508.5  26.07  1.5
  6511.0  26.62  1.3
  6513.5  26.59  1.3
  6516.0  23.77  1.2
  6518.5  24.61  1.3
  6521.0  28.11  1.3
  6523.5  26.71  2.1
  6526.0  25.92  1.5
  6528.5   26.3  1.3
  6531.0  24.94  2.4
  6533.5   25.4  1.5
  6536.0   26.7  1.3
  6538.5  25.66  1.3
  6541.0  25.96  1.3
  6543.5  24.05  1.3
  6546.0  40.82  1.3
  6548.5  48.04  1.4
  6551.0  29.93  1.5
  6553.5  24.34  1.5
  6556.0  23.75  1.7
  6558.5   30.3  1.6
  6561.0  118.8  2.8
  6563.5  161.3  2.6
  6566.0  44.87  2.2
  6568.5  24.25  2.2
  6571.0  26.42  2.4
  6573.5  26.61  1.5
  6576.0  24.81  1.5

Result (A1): 2.02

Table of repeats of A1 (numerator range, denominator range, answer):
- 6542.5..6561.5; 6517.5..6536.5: 1.52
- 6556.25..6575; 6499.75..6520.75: 2.31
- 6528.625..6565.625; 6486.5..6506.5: 1.80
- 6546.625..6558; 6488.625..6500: 1.35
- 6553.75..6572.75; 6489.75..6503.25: 2.46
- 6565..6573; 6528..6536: 1.21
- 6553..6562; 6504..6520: 1.93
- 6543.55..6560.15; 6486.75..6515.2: 1.36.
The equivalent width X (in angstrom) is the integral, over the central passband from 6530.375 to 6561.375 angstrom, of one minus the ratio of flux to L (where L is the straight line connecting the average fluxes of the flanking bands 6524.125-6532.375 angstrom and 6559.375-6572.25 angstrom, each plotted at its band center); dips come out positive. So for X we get 9.2 angstrom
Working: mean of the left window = 25.8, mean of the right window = 73.8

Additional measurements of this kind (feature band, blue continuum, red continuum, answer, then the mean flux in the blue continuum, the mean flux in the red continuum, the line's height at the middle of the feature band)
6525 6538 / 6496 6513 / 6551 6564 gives 5.37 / 25.1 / 62.5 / 44.2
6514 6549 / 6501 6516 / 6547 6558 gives 1.30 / 25.9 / 31.6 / 28.9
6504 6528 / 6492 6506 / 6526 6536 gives -1.07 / 24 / 25.7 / 24.9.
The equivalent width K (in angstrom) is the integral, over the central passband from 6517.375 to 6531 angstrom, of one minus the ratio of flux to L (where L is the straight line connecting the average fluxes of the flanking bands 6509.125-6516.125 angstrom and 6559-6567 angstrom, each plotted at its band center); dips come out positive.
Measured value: 5.3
